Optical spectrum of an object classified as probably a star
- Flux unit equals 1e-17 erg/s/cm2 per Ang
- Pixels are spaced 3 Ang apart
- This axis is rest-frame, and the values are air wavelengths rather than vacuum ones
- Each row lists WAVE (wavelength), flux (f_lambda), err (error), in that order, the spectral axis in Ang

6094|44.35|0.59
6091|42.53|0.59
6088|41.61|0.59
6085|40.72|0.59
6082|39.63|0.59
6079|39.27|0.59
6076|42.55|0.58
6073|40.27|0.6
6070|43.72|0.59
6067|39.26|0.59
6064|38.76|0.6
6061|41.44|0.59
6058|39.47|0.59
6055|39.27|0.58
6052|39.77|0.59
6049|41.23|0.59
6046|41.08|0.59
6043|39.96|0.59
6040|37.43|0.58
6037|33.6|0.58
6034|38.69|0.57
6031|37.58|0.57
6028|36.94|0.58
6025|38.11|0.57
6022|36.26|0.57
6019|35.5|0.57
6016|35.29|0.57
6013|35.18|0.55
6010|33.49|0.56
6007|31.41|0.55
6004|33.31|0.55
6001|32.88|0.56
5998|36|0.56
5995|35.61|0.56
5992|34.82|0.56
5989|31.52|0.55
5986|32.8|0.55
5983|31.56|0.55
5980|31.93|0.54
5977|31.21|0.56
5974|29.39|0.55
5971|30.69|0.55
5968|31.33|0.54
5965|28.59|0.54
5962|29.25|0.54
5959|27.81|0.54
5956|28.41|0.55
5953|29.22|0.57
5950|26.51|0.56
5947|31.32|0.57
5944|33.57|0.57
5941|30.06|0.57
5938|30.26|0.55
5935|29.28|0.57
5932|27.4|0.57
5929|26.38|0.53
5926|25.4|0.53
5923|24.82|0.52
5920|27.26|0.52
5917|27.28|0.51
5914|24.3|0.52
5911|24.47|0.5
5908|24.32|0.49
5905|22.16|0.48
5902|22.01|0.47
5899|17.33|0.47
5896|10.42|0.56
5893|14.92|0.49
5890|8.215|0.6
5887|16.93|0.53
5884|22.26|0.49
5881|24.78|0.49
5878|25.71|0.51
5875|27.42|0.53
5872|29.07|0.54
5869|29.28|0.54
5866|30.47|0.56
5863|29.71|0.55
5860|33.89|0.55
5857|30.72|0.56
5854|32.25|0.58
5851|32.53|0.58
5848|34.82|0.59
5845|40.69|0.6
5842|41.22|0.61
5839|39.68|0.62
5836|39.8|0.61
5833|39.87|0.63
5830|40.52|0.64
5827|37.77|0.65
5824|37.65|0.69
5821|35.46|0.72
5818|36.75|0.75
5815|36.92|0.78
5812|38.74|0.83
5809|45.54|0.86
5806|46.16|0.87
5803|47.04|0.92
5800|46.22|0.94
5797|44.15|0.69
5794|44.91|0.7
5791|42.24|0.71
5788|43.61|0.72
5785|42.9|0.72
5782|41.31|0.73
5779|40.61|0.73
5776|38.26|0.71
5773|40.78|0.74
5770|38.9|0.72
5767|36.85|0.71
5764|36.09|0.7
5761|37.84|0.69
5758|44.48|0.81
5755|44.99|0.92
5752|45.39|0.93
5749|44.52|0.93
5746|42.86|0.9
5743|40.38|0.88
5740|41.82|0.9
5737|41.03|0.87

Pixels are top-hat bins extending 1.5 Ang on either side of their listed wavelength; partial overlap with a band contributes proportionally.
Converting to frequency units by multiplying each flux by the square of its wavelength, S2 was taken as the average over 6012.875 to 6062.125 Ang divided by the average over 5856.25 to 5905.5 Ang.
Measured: 1.7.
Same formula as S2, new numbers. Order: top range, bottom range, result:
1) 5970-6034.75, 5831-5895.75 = 1.22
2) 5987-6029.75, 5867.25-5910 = 1.71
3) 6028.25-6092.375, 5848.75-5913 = 1.74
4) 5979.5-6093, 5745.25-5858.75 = 1.01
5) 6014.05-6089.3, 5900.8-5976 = 1.46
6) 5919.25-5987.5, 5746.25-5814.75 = 0.74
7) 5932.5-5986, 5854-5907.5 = 1.31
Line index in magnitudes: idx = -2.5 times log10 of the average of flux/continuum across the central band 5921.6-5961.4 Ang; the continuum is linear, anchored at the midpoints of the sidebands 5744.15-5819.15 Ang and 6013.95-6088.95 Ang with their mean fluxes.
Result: 0.37 mag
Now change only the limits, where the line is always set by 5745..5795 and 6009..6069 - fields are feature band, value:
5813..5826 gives 0.11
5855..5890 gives 0.45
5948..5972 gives 0.32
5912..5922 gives 0.45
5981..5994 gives 0.18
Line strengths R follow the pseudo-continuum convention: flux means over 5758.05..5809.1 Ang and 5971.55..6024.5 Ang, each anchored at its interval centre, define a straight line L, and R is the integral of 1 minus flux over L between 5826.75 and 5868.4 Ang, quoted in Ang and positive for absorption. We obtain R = 3.9 Ang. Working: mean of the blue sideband 41.9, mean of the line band 35.8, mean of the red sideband 33.5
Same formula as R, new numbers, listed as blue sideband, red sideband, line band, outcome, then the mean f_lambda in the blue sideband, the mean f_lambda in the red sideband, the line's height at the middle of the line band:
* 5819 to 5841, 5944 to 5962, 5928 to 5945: 0.5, 38.7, 29.1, 30.4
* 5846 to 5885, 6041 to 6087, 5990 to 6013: 1.9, 29.7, 40.4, 37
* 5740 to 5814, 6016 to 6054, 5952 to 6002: 9.7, 42.2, 37.9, 38.9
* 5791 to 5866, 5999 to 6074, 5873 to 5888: 5.7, 38.8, 37.6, 38.5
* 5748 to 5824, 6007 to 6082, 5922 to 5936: 4.6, 41.5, 38.4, 39.8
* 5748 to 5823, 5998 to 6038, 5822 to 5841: 0.5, 41.6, 35.3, 40.3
